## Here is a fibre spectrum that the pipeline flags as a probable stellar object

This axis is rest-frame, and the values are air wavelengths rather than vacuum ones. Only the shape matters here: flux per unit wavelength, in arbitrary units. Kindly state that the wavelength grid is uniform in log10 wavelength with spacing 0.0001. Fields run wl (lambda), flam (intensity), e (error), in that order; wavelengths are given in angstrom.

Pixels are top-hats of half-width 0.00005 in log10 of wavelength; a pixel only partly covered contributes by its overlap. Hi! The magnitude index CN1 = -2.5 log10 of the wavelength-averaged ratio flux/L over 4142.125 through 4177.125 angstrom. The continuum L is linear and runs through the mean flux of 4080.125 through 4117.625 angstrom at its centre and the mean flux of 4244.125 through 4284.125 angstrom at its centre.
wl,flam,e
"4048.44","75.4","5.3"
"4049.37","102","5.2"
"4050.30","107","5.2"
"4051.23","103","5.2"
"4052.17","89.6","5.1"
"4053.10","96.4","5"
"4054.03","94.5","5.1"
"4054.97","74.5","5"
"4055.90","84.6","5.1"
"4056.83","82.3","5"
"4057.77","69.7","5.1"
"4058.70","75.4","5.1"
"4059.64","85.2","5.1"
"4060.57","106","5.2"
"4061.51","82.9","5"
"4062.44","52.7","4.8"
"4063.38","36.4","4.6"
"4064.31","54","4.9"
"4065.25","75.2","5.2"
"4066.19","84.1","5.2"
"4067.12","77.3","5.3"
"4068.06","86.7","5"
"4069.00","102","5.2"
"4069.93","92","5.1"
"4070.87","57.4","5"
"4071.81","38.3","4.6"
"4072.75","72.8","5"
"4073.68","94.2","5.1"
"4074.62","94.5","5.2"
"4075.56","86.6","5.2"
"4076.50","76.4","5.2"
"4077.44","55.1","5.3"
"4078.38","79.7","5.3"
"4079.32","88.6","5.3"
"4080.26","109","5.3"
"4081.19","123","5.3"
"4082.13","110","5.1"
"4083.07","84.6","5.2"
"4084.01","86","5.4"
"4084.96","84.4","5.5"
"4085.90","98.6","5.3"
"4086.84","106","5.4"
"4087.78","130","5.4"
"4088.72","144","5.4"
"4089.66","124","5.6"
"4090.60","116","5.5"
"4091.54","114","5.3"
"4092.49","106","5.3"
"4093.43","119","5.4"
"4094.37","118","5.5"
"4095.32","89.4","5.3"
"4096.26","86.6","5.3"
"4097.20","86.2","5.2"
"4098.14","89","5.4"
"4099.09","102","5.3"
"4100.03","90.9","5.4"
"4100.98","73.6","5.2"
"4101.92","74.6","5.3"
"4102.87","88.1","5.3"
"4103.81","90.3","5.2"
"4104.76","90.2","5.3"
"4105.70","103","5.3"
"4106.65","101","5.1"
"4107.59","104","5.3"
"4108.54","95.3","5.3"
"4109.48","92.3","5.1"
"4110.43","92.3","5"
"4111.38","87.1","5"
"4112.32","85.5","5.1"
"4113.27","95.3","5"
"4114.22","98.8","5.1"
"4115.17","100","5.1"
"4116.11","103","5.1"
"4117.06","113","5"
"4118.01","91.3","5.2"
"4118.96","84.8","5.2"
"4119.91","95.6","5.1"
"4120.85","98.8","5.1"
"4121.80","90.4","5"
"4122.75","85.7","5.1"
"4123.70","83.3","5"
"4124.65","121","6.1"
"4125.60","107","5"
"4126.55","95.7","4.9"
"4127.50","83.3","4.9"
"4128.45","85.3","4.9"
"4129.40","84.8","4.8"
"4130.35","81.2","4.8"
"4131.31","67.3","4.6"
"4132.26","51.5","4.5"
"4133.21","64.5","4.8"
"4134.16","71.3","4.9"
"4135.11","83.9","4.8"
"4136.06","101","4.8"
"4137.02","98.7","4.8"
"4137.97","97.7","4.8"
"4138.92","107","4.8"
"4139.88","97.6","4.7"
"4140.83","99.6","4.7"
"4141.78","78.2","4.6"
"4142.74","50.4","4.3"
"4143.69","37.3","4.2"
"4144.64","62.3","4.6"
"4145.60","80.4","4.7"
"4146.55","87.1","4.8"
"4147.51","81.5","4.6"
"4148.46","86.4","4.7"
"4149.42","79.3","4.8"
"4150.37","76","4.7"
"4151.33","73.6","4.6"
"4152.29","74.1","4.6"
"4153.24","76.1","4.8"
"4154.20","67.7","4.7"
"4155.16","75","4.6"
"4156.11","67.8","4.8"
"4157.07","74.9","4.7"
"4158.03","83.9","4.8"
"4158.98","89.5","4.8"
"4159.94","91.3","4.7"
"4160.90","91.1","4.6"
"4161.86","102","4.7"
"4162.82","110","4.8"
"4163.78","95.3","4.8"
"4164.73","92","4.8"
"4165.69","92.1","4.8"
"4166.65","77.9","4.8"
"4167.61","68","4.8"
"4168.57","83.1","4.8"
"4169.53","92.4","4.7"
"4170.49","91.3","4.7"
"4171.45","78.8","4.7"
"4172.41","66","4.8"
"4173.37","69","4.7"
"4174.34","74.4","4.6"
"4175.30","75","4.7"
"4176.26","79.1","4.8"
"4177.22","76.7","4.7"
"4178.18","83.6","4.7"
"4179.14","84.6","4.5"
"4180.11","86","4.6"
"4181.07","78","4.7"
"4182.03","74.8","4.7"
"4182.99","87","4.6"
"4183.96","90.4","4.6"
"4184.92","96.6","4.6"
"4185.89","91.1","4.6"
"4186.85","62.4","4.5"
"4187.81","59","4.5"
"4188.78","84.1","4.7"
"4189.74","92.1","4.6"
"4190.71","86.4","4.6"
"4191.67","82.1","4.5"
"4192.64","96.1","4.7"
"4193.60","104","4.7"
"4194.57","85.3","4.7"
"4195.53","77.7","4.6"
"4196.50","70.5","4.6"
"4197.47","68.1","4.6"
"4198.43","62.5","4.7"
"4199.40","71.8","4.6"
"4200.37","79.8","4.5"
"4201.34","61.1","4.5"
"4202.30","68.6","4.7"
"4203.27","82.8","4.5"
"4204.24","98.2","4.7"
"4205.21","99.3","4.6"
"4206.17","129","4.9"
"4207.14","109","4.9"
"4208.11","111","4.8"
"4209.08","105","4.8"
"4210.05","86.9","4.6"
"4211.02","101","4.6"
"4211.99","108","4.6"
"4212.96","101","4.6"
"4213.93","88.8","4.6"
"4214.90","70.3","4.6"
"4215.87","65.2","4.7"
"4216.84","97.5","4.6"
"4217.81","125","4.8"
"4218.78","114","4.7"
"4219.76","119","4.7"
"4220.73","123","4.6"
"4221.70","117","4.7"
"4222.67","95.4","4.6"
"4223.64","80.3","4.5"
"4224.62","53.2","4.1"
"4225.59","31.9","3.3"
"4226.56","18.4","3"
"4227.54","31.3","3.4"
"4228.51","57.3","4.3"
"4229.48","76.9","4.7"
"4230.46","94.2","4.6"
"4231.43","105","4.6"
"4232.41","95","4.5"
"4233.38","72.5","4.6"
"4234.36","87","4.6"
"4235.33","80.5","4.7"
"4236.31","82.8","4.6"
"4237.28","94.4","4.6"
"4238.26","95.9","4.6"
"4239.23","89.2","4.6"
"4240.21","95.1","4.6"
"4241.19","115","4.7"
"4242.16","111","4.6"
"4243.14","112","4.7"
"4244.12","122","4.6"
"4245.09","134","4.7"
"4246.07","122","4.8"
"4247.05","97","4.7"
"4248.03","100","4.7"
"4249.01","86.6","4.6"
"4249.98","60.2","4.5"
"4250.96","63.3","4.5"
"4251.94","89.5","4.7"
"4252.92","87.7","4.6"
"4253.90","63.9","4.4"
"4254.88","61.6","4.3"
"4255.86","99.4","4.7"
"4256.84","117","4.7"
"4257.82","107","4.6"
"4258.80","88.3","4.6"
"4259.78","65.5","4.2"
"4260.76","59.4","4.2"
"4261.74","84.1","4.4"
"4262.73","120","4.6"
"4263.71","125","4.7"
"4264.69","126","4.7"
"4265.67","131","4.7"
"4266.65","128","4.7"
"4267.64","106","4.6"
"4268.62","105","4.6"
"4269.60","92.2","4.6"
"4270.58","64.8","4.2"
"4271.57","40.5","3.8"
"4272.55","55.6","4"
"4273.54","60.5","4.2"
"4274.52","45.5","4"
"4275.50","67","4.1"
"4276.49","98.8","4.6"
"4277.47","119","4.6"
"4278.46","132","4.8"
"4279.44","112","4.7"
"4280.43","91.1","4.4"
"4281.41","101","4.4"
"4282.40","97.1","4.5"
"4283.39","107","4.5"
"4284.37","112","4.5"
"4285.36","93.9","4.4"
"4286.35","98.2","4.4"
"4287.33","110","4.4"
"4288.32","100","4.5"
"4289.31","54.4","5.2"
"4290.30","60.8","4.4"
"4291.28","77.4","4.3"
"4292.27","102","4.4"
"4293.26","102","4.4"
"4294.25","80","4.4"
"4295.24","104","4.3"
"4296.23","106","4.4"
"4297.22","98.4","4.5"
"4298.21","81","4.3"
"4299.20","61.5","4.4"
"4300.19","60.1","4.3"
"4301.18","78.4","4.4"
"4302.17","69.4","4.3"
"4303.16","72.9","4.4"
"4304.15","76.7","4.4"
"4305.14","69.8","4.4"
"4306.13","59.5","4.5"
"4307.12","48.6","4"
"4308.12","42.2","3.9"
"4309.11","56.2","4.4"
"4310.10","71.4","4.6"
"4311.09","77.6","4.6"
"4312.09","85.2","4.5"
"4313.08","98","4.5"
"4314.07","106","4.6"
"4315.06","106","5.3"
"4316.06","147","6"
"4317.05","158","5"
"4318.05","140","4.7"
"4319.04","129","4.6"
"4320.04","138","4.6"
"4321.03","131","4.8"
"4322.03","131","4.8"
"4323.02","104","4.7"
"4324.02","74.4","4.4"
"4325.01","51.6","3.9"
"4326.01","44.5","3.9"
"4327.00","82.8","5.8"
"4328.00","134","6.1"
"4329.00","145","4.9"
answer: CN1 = 0.23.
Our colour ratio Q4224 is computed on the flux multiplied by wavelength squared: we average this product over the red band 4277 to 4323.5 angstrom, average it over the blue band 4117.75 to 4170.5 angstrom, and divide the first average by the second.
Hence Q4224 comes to 1.21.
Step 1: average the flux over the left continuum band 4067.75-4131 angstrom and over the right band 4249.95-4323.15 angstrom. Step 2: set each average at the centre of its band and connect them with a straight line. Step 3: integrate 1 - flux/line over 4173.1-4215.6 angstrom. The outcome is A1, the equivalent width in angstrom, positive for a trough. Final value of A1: 3.55 angstrom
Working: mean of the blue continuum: 94.2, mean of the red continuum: 91.7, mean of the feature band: 85.2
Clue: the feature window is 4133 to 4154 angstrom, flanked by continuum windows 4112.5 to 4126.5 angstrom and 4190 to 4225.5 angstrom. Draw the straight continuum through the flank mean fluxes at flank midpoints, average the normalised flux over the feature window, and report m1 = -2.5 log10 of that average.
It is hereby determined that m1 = 0.19 mag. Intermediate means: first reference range 97.4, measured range 80.2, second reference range 90.8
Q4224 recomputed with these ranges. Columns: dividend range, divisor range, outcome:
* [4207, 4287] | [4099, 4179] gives 1.13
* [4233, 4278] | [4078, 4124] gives 1.01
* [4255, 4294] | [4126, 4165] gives 1.21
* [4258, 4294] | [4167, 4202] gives 1.21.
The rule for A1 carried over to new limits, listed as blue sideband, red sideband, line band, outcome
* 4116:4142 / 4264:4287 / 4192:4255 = 3.2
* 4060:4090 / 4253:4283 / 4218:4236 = 1.9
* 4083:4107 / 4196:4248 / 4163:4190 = 3.5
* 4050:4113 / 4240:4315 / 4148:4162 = 1.5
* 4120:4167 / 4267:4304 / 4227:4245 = -1.0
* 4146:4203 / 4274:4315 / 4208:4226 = -2.6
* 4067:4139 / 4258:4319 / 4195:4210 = 0.8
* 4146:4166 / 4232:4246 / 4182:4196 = 0.8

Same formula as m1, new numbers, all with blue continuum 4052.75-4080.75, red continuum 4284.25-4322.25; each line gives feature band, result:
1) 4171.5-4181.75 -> 0.101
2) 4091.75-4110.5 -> -0.176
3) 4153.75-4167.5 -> -0.027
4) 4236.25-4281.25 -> -0.059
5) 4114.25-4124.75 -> -0.178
